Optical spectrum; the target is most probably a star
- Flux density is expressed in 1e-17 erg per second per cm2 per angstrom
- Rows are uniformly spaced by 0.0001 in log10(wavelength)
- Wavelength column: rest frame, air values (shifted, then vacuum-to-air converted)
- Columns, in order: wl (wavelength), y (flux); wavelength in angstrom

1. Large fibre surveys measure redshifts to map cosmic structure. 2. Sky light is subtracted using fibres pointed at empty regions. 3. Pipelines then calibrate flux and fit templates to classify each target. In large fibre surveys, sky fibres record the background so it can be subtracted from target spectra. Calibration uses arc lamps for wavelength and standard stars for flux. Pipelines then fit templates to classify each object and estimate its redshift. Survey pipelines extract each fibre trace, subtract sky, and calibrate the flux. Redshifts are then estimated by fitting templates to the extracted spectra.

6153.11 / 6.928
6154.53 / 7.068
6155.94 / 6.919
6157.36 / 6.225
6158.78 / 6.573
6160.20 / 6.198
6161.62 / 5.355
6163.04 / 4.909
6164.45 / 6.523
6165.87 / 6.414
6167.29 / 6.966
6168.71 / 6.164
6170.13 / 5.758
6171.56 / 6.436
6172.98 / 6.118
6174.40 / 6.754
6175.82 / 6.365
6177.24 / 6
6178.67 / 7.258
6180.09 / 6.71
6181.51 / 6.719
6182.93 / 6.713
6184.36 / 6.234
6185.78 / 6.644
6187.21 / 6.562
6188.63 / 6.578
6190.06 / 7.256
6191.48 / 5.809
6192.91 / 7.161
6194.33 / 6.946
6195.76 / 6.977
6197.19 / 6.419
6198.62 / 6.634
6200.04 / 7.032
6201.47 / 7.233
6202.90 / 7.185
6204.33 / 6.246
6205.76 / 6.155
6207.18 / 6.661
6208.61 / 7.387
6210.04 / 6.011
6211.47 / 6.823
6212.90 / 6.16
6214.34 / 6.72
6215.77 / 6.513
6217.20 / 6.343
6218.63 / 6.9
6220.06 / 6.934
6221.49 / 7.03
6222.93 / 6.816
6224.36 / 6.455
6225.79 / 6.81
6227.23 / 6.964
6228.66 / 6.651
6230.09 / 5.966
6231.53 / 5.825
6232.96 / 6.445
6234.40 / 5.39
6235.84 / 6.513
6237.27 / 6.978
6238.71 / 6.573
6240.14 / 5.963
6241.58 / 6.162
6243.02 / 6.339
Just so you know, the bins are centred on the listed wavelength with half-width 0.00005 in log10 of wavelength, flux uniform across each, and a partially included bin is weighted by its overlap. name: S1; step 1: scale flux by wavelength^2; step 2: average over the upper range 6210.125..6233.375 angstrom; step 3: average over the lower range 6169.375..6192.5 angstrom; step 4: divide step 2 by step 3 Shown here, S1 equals 1.02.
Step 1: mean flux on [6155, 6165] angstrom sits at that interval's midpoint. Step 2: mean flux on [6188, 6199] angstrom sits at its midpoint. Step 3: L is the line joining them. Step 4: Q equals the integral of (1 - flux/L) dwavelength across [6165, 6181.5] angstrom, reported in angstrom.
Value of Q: -0.27 angstrom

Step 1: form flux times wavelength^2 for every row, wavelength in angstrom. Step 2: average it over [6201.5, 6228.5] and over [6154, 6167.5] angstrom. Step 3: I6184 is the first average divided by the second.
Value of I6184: 1.1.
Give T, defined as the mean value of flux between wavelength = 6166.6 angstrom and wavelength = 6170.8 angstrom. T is 6.3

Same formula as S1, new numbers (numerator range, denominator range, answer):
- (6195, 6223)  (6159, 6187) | 1.07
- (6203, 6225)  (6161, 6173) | 1.11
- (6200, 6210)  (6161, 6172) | 1.13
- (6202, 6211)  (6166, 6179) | 1.05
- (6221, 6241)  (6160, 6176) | 1.07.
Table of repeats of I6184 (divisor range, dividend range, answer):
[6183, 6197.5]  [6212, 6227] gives 1.01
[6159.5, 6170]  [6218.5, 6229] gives 1.15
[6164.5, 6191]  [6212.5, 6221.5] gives 1.03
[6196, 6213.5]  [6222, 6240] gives 0.97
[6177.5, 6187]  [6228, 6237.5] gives 0.95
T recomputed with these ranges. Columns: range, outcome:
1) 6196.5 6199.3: 6.52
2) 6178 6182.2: 6.9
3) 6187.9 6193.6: 6.7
